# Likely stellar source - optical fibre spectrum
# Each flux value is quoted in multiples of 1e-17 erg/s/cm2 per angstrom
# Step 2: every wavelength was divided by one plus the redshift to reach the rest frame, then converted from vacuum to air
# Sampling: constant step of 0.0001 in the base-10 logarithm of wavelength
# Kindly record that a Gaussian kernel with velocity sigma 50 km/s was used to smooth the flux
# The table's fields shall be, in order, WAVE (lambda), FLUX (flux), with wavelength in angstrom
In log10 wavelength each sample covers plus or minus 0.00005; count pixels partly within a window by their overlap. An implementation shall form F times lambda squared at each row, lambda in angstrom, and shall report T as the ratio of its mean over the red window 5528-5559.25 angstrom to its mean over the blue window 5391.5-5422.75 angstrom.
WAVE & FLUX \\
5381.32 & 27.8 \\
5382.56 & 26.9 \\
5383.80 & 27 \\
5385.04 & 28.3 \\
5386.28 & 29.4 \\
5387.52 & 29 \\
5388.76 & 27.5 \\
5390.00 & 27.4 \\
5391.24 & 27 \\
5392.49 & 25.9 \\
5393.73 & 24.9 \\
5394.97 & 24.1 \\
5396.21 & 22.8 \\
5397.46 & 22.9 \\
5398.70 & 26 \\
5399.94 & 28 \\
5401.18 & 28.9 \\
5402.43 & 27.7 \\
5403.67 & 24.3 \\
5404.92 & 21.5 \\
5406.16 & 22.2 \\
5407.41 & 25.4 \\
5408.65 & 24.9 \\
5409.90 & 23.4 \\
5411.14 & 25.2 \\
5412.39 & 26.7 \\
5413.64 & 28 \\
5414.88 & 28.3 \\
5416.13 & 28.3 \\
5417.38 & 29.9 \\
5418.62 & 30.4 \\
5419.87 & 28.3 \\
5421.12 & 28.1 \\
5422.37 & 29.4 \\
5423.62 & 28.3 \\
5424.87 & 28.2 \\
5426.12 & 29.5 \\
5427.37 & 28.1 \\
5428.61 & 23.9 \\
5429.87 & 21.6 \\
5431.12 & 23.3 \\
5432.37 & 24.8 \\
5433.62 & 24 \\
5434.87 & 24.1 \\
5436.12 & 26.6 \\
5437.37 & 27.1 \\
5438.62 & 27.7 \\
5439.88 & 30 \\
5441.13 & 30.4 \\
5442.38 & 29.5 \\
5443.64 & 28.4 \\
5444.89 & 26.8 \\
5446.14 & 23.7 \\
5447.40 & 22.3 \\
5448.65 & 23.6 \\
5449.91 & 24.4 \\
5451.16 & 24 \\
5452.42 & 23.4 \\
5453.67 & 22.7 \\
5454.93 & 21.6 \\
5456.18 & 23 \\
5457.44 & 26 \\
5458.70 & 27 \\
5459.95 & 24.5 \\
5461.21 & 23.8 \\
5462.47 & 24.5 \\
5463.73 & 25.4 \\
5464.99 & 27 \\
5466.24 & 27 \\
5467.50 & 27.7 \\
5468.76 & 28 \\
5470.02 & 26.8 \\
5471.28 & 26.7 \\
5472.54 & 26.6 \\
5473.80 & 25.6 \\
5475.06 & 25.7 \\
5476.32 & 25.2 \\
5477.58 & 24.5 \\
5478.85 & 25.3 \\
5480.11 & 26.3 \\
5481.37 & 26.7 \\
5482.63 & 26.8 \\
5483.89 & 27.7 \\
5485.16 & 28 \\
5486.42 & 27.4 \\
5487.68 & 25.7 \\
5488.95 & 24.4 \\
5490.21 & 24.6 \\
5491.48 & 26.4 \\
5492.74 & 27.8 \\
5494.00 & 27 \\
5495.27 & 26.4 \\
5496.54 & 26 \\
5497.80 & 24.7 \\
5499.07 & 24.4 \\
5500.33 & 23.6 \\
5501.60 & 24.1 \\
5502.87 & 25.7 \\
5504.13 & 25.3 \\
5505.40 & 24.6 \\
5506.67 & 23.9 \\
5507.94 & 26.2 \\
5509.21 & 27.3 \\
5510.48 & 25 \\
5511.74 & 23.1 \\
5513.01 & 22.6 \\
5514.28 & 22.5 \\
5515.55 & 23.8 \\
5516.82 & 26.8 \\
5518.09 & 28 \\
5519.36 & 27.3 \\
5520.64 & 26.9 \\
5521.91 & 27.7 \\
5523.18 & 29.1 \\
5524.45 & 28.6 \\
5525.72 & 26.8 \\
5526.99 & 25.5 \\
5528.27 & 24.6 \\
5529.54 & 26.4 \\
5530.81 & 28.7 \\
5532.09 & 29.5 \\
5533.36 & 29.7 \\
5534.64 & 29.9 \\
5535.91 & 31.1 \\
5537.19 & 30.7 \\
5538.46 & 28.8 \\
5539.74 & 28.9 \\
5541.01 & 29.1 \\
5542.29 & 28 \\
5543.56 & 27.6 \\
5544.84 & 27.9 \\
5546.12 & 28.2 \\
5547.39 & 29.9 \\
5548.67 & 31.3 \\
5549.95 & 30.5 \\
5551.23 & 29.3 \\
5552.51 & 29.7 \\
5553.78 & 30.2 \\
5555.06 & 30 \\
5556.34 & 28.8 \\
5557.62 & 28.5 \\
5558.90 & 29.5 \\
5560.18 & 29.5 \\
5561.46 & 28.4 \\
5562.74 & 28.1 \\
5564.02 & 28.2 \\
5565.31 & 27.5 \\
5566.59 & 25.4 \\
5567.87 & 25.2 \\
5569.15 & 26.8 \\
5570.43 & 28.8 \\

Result 1.17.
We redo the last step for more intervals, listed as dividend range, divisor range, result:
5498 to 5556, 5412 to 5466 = 1.08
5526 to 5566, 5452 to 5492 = 1.15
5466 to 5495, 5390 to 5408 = 1.08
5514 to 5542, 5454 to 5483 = 1.11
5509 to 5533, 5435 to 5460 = 1.06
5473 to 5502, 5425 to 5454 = 1.02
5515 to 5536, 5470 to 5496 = 1.07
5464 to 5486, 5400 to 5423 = 1.02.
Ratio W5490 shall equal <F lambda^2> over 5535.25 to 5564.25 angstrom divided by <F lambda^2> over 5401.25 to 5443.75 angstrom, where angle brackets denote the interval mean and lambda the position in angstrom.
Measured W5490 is 1.1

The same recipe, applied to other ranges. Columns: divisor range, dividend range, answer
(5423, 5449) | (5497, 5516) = 0.95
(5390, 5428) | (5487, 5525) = 1.00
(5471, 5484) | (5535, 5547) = 1.14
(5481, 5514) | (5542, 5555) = 1.17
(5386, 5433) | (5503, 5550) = 1.08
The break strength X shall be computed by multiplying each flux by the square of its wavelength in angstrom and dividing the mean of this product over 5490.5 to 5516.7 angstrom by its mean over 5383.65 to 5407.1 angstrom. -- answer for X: 1.00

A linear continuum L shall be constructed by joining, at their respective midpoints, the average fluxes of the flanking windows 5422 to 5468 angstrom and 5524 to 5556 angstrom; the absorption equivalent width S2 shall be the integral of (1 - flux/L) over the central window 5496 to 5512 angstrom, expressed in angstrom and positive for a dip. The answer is 1.6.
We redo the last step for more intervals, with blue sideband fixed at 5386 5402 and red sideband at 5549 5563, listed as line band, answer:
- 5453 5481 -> 2.3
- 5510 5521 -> 1.4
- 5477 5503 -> 2.1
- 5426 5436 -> 0.9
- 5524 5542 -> 0.3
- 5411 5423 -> -0.7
